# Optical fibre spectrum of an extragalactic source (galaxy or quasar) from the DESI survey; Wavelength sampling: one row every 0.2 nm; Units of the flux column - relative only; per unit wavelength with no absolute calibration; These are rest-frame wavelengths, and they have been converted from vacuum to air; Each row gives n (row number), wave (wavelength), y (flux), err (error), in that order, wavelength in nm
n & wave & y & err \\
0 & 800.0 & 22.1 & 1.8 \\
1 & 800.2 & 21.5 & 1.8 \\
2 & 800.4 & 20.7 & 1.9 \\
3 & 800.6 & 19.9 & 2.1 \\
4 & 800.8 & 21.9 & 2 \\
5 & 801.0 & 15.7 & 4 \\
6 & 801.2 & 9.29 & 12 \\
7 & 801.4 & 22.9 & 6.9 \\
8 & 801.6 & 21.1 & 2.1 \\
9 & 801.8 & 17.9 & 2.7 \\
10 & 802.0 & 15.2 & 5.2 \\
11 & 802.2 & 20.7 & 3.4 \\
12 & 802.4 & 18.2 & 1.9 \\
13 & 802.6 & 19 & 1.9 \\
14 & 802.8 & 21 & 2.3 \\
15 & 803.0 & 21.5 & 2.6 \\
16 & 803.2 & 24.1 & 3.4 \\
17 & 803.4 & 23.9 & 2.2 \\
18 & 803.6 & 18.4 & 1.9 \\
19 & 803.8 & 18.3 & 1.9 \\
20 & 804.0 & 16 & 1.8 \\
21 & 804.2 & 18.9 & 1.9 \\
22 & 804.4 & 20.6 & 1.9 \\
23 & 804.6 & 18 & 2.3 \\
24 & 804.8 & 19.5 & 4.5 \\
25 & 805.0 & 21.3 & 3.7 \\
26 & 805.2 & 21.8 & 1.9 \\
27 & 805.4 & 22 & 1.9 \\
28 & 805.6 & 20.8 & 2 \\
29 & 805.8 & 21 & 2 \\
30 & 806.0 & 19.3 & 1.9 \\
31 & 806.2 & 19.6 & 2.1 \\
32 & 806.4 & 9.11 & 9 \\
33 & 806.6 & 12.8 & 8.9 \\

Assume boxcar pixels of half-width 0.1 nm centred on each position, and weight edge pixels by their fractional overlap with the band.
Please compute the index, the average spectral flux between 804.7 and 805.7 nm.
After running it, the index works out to 21.1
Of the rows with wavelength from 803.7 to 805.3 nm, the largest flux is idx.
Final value 21.8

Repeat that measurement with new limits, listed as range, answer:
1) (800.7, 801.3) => 21.9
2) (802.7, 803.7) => 24.1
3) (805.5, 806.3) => 21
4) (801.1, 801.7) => 22.9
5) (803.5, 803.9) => 18.4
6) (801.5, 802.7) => 21.1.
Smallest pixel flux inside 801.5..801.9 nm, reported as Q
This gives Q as 17.9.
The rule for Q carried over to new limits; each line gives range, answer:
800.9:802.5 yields 9.29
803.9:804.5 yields 16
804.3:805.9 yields 18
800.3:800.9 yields 19.9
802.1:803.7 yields 18.2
